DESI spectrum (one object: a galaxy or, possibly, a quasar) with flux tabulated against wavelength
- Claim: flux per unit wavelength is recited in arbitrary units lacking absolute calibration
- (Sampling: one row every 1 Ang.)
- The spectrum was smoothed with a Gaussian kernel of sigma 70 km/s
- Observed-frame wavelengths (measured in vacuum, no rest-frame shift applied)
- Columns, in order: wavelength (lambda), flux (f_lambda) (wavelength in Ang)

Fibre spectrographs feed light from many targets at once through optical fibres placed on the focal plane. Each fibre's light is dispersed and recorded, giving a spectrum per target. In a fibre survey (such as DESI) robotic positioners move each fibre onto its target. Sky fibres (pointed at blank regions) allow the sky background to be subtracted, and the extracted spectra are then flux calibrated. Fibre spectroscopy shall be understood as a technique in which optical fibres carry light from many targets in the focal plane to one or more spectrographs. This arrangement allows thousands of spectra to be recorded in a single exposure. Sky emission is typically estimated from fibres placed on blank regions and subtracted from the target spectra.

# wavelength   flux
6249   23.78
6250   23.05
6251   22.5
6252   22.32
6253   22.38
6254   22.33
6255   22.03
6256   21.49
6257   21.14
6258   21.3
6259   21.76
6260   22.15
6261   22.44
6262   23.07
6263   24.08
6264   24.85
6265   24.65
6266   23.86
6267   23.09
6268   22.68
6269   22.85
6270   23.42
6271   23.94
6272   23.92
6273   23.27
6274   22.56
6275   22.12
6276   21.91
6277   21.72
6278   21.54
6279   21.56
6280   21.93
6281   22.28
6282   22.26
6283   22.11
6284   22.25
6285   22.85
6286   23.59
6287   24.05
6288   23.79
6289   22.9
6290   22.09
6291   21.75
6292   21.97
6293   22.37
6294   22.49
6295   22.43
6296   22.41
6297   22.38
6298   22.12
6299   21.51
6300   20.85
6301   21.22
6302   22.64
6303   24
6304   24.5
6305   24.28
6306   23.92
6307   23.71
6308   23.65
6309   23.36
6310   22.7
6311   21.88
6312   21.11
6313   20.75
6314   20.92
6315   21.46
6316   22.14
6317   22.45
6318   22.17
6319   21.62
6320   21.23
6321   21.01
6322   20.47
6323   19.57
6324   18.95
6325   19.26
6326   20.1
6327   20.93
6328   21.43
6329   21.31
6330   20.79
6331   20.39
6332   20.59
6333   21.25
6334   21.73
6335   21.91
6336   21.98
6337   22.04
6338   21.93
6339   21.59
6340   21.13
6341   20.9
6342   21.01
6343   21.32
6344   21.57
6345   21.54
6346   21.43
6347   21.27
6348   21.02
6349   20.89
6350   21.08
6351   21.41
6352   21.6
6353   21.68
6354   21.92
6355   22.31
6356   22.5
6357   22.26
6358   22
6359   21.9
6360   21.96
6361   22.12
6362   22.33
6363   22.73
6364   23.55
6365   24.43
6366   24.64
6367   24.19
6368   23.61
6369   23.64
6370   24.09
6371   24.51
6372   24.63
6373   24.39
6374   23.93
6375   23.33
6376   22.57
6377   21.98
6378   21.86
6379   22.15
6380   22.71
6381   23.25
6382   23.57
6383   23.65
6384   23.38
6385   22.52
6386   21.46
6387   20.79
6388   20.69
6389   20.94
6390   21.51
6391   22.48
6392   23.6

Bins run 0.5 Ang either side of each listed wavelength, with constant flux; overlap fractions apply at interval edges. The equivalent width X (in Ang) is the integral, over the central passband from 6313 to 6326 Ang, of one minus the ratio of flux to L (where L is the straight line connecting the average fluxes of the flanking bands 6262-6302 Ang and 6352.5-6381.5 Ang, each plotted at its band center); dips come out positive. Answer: 1.1 Ang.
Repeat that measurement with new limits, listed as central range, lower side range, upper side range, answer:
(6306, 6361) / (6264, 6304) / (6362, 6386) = 3.72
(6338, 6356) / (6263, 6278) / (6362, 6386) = 1.46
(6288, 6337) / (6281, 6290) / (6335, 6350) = 0.80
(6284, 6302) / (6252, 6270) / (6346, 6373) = 0.23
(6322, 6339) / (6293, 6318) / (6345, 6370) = 1.15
